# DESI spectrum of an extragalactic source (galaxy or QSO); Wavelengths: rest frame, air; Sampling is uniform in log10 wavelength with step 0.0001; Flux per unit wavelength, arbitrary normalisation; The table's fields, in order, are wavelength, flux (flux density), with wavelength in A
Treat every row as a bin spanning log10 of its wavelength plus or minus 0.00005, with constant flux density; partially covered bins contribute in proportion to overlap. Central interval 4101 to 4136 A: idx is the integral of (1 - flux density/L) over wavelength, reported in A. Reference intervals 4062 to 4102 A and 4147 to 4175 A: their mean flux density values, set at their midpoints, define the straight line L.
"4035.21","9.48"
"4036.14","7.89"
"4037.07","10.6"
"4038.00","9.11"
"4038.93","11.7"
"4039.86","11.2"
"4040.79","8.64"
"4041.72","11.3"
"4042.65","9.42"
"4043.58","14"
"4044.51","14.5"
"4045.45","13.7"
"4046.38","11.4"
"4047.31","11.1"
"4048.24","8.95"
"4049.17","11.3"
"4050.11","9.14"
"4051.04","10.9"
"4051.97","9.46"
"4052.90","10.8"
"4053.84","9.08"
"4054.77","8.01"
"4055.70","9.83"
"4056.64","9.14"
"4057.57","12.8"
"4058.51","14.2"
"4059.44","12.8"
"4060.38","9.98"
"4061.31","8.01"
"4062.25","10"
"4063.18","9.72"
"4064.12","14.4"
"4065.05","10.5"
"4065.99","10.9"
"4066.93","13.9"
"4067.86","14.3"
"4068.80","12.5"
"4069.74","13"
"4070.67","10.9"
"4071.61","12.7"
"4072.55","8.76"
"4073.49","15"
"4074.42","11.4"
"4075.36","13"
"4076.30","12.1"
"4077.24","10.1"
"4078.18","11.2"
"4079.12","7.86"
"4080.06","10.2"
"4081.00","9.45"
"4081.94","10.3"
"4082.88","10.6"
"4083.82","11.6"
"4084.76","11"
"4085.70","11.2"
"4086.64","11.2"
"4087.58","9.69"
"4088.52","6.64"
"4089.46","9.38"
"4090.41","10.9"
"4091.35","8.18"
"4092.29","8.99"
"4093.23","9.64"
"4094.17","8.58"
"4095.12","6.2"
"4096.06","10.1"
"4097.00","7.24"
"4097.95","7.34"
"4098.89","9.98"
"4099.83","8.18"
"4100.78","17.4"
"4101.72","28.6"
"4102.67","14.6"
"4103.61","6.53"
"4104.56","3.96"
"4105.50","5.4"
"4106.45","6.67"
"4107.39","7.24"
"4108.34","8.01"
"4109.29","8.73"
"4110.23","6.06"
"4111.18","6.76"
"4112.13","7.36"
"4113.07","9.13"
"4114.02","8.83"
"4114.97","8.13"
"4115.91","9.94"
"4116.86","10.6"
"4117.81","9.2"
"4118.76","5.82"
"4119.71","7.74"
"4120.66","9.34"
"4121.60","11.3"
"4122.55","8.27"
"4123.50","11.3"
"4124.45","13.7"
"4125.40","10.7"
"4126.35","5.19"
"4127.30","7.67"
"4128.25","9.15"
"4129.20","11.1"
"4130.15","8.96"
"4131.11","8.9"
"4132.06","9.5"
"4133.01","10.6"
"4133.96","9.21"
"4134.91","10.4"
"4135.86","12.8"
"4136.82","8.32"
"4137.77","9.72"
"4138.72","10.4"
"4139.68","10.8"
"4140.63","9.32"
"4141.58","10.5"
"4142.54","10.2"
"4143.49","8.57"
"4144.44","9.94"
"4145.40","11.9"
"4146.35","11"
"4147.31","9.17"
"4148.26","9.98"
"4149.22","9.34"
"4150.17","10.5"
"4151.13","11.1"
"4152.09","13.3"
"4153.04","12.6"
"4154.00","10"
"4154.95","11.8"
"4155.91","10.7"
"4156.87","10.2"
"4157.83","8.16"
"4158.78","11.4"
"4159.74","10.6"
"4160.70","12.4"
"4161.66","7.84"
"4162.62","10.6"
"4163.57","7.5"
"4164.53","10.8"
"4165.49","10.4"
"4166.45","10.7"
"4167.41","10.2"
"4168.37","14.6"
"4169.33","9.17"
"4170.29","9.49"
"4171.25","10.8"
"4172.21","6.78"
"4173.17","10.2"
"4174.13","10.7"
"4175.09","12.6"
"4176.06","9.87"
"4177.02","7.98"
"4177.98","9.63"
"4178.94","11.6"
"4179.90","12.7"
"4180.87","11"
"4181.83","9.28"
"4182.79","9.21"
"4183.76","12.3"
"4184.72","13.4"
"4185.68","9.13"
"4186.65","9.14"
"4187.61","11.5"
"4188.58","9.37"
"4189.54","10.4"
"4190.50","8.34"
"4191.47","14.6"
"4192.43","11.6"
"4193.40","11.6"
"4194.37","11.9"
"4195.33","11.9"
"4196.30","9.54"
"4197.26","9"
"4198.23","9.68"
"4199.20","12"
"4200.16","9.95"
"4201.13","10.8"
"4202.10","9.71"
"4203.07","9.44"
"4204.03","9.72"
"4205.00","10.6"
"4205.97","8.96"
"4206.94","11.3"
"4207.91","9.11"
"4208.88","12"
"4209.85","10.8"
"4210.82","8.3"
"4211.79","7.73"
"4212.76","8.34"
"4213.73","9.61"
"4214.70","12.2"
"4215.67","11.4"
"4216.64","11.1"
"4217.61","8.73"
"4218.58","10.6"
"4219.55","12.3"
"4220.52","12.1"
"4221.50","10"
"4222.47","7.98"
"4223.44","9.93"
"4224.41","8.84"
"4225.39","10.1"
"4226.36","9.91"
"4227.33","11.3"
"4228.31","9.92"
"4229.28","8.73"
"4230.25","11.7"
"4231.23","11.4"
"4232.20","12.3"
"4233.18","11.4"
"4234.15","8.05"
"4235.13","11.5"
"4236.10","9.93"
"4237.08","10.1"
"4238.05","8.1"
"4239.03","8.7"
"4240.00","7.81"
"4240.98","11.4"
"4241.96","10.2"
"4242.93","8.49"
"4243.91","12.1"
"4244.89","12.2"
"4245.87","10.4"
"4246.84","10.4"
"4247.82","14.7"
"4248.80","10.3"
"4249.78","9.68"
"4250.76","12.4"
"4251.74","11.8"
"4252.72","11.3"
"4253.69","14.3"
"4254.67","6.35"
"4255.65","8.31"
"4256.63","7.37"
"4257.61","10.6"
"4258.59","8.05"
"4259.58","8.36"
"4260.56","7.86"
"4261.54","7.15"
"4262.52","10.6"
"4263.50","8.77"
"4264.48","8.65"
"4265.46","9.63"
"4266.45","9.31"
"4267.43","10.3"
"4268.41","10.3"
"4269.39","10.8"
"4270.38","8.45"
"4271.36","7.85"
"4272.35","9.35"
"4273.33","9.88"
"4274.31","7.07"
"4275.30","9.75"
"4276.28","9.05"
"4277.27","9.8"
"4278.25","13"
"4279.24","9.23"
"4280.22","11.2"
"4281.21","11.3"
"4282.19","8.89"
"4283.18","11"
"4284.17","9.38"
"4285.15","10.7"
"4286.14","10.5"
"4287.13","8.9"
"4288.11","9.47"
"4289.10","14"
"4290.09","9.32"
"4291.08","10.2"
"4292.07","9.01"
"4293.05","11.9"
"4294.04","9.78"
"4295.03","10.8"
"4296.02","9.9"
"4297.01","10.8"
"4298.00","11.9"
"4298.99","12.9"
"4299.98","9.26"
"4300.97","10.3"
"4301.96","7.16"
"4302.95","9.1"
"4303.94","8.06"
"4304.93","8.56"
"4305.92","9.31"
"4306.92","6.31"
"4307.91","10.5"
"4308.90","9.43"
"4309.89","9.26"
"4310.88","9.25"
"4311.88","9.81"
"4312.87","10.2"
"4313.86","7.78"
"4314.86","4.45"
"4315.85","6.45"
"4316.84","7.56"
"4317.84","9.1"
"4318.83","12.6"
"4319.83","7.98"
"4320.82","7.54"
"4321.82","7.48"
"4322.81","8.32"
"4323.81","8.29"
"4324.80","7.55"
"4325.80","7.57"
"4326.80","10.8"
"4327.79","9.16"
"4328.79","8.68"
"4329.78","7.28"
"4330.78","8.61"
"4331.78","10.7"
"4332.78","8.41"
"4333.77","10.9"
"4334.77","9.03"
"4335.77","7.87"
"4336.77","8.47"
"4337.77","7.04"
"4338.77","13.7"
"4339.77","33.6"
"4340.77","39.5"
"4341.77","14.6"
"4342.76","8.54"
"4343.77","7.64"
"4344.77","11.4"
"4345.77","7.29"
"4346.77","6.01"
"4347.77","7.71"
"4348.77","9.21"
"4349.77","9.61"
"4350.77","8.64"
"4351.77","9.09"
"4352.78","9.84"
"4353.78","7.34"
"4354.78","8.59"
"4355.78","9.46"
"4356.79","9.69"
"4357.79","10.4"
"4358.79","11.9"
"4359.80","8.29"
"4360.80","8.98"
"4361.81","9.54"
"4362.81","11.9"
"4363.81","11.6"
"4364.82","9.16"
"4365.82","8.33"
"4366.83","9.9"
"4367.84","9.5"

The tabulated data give 4.25 A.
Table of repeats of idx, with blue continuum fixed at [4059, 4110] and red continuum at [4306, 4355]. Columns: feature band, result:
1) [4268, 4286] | 0.4 A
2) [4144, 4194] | -1.3 A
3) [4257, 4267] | 1.2 A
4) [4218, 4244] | 0.0 A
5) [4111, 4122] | 1.8 A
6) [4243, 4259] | -0.8 A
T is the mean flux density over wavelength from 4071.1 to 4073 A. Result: 10.7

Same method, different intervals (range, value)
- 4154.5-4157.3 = 10.9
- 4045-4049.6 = 11.3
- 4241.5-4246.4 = 10.7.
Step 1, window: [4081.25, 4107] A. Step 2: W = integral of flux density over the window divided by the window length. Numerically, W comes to 9.99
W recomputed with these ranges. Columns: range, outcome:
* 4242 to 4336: 9.55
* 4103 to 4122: 7.88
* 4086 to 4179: 9.8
